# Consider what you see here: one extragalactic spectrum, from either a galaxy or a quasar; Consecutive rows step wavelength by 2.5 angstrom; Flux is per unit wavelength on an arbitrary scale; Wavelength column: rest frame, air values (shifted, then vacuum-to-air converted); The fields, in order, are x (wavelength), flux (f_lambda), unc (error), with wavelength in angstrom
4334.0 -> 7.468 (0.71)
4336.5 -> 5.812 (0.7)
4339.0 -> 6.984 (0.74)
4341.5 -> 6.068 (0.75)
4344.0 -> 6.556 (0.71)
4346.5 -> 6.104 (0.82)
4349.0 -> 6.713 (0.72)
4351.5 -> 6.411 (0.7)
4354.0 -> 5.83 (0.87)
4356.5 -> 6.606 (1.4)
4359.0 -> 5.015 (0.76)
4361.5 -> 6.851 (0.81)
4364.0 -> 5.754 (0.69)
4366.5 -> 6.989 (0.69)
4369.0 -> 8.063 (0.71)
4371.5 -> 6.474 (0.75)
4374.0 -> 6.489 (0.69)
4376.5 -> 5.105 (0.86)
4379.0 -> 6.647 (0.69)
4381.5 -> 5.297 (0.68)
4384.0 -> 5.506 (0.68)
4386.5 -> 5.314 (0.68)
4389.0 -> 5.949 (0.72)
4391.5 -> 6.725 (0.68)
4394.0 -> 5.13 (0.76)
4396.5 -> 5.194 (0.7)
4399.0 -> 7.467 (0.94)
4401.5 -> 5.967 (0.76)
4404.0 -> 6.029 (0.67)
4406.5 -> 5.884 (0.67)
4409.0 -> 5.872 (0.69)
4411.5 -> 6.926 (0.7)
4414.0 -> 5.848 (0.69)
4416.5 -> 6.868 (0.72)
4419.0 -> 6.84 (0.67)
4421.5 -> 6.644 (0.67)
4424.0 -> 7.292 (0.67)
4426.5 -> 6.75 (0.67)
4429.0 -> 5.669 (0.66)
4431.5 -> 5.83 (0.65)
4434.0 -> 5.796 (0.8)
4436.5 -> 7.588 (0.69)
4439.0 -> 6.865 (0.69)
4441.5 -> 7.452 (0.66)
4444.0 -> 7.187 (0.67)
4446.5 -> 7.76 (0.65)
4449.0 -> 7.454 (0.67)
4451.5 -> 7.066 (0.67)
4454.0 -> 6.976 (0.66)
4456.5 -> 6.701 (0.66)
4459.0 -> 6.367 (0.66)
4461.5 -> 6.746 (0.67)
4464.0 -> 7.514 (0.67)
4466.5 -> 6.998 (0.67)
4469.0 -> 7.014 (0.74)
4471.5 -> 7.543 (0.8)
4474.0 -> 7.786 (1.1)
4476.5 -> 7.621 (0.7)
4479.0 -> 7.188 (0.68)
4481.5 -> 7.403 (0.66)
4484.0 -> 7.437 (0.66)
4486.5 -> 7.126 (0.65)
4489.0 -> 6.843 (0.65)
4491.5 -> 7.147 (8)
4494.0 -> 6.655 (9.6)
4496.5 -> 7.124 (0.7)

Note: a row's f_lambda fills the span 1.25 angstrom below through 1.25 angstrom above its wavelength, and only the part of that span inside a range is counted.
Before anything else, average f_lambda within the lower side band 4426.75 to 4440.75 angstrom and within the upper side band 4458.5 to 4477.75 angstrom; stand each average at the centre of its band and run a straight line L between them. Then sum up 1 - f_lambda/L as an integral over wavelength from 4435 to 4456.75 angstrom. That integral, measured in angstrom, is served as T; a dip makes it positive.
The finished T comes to -1.7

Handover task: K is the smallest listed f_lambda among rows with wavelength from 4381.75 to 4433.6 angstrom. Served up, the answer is 5.13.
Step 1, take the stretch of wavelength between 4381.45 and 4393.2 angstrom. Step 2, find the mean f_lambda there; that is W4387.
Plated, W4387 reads 5.78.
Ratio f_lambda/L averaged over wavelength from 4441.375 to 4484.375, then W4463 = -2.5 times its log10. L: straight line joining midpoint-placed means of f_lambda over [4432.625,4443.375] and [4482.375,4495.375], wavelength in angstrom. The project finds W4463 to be -0.04 mag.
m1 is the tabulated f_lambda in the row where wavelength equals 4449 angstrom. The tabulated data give 7.454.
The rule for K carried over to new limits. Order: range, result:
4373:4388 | 5.105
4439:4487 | 6.367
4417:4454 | 5.669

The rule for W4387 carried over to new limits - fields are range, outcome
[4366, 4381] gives 6.54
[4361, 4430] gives 6.27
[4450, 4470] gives 6.93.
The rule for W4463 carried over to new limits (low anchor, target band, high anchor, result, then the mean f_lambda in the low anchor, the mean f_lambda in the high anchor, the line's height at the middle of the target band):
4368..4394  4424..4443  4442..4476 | 0.03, 6.09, 7.18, 6.82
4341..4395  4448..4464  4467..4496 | 0.01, 6.17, 7.24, 7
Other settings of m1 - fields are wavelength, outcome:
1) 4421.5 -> 6.644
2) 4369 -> 8.063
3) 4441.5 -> 7.452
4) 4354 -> 5.83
